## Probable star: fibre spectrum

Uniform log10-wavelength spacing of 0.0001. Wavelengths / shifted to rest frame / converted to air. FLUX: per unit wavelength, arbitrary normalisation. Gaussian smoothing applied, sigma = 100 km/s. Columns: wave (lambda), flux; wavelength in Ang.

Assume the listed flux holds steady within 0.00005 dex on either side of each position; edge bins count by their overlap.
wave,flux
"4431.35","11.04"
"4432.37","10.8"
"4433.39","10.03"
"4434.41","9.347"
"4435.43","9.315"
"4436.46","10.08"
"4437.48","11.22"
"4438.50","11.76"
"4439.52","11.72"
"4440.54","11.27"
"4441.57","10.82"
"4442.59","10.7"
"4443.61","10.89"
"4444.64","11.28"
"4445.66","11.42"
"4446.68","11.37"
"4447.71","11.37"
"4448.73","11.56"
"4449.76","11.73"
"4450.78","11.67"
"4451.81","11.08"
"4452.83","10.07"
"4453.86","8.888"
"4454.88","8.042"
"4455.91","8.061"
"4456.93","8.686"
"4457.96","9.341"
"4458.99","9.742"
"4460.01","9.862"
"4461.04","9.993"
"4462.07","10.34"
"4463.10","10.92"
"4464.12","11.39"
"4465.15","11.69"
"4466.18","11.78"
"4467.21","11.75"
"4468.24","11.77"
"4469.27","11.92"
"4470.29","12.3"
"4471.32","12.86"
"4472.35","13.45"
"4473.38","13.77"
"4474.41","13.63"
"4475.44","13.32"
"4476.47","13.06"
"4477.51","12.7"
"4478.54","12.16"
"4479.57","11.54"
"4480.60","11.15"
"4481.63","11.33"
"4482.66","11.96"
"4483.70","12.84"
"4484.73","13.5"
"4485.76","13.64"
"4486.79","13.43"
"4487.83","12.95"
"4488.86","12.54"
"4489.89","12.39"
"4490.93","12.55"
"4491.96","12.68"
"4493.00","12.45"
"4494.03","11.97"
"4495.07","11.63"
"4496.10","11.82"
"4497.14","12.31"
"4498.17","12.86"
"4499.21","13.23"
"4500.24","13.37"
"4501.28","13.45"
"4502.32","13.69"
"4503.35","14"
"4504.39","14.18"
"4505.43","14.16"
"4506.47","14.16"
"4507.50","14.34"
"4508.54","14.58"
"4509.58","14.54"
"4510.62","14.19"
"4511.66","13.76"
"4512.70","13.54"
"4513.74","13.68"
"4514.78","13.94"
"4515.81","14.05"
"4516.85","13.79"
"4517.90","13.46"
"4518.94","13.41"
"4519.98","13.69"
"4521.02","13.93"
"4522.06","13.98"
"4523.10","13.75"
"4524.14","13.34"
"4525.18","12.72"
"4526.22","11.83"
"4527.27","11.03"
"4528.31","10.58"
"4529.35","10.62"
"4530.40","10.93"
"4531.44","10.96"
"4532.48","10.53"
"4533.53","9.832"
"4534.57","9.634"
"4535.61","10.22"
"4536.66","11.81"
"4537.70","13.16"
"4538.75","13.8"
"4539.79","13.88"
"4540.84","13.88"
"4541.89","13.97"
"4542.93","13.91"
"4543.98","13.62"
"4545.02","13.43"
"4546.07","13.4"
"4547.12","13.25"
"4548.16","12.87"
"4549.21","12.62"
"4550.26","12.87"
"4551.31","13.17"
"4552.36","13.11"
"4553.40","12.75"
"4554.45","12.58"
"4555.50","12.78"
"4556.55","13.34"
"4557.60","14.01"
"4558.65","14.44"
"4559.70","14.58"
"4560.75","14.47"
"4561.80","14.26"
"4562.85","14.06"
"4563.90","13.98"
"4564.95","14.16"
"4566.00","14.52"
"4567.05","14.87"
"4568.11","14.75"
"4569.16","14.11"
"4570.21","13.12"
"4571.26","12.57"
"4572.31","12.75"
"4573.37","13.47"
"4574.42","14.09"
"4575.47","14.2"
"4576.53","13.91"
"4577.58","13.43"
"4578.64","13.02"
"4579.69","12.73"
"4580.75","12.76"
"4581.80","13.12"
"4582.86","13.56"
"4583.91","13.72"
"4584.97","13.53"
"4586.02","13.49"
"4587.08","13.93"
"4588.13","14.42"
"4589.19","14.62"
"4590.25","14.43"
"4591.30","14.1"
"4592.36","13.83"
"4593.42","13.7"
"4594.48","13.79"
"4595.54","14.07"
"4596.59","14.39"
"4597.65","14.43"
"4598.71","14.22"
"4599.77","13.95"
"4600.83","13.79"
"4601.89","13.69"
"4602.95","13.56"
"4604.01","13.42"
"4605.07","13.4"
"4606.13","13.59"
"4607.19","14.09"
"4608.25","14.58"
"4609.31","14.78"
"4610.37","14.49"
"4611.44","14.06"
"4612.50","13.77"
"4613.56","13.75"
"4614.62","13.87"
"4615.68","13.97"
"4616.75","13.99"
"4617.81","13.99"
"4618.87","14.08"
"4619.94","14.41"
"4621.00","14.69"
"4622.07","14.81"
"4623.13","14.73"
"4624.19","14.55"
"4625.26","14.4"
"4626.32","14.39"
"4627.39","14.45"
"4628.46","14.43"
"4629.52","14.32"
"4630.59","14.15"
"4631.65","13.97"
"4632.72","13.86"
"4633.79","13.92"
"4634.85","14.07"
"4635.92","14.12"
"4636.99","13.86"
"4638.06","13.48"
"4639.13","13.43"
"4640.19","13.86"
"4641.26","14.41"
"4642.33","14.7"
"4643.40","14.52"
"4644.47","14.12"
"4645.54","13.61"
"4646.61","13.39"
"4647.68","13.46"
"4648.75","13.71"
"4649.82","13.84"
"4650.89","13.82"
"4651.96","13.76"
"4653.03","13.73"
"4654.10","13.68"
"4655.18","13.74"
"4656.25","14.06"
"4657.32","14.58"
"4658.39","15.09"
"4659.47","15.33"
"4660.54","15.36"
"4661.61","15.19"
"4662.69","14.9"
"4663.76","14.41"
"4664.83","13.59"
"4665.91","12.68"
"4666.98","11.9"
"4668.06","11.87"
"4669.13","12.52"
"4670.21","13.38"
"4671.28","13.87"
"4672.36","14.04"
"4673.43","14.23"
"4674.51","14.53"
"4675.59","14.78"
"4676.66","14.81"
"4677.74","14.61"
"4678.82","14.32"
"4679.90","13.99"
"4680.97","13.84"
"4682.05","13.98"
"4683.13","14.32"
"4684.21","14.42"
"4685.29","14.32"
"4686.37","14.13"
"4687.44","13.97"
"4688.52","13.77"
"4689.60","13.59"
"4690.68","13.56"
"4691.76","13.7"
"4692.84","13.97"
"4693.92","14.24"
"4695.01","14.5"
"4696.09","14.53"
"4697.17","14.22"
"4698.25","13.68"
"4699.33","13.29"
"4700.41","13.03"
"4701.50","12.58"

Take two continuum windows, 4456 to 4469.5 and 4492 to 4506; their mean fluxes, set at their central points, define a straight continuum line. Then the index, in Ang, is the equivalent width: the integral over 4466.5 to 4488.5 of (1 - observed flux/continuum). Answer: -2.0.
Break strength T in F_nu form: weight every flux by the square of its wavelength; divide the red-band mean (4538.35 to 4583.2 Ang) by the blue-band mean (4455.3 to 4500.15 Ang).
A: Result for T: 1.18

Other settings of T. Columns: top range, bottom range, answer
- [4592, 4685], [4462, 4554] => 1.17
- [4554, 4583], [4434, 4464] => 1.38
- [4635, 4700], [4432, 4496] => 1.33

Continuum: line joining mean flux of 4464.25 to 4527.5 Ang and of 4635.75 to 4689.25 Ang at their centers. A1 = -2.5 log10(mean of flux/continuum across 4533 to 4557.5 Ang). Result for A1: 0.04 mag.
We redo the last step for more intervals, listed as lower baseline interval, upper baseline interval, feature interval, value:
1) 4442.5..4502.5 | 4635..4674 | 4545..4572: -0.07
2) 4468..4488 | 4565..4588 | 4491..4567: 0.00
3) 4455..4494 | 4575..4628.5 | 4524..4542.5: 0.09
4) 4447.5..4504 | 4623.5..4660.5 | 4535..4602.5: -0.04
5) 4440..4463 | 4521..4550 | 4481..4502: -0.12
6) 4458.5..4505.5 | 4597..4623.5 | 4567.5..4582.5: 0.01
